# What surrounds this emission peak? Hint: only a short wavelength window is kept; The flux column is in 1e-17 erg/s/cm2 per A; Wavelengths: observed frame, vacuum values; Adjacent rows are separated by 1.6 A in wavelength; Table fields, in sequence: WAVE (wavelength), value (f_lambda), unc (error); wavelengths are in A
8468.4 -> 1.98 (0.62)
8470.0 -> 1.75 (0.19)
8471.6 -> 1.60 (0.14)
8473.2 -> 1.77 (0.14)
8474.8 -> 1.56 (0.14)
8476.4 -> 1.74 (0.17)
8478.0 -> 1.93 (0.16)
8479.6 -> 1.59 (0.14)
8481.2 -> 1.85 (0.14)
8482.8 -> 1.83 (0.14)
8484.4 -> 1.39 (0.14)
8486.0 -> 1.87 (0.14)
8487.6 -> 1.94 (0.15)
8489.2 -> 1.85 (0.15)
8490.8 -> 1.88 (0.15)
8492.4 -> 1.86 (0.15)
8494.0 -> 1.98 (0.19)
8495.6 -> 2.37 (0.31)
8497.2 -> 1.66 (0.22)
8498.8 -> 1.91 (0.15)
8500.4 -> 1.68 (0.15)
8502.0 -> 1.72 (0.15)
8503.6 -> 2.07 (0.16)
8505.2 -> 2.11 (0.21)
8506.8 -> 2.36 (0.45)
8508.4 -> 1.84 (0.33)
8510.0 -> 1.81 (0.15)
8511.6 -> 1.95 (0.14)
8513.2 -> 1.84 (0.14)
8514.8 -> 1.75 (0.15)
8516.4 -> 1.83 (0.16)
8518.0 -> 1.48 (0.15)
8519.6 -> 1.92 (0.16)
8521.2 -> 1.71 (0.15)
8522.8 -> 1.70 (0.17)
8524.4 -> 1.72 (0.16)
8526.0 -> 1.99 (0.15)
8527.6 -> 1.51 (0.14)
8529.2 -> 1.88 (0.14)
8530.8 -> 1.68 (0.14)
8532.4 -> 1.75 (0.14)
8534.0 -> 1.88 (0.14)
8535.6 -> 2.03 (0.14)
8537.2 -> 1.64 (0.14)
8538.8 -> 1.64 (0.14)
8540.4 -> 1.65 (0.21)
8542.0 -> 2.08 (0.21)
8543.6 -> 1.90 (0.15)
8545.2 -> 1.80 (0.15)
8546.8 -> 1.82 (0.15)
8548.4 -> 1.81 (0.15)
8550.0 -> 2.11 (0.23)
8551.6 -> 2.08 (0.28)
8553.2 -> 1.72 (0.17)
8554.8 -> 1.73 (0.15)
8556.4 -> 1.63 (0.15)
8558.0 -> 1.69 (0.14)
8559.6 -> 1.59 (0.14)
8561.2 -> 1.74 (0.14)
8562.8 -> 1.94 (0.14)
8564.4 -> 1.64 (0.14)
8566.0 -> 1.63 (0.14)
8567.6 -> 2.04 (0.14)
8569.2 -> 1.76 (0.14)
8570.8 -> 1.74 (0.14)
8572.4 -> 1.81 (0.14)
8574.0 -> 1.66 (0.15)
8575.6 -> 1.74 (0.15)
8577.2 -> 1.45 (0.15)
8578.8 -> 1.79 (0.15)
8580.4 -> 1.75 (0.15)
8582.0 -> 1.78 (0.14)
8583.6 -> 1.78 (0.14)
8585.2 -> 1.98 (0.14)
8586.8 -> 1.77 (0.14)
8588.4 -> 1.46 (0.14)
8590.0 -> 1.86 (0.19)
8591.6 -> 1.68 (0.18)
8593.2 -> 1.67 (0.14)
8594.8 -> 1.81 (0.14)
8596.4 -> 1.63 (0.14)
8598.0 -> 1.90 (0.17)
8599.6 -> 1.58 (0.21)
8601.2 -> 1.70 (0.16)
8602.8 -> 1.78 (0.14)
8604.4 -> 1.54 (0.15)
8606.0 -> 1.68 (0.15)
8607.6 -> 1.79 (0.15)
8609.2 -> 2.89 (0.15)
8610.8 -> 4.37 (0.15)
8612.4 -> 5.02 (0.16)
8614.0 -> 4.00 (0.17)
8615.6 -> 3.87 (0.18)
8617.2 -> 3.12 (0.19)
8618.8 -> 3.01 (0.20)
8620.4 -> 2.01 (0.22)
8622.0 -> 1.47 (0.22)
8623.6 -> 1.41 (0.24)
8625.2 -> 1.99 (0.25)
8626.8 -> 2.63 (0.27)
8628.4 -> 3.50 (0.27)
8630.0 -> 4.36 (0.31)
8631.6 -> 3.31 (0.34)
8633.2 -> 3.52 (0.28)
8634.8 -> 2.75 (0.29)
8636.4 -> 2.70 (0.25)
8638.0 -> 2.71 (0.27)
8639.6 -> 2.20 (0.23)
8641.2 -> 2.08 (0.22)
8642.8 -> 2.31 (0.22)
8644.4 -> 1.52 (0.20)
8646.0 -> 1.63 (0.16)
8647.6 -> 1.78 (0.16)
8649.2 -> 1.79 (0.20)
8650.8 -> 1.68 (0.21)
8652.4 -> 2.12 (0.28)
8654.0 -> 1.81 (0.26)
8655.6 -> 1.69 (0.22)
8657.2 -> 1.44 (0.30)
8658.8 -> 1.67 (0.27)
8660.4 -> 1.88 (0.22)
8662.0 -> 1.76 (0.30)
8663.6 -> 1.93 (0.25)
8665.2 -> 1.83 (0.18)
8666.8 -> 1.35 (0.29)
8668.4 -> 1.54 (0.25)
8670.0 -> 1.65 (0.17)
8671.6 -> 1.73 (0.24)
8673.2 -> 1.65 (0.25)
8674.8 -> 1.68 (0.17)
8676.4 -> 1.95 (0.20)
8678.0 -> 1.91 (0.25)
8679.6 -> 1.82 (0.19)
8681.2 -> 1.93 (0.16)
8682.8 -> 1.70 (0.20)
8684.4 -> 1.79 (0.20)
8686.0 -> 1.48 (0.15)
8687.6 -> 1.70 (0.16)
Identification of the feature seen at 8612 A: [S II]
